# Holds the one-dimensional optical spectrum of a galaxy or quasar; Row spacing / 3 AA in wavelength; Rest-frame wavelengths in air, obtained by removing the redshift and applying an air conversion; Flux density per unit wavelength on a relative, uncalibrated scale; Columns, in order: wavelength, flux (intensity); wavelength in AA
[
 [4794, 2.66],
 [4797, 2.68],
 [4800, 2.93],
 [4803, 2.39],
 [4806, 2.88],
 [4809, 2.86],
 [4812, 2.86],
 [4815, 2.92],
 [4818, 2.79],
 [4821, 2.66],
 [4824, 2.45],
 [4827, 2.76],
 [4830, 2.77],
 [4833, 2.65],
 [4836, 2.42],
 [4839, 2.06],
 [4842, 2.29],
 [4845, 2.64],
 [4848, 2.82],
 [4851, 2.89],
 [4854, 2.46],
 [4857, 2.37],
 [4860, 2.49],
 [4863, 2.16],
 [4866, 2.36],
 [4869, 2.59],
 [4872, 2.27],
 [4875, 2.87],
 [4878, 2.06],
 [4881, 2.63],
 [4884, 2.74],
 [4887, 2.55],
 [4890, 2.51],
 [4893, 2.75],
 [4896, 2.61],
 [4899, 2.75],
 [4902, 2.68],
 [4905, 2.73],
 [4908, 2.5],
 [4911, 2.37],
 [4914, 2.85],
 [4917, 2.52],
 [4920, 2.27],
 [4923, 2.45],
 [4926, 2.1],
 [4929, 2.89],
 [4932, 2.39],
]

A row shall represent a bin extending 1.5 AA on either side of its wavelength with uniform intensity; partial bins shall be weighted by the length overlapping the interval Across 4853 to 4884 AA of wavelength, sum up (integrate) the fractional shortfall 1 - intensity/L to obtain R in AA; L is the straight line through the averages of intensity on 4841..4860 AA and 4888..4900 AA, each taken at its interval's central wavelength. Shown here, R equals 2.0 AA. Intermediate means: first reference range 2.58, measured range 2.44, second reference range 2.65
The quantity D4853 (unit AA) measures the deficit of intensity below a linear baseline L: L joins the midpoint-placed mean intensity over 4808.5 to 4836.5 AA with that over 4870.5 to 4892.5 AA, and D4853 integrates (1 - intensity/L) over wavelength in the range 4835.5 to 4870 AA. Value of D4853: 2.1 AA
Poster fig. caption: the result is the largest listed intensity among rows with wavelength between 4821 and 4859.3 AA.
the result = 2.89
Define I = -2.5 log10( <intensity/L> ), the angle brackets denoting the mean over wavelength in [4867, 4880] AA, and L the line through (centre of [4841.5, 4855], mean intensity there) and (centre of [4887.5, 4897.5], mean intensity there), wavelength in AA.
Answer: 0.08 mag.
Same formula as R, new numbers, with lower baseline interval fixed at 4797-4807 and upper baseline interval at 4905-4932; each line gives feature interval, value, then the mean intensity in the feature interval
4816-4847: 1.2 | 2.56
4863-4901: 0.4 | 2.54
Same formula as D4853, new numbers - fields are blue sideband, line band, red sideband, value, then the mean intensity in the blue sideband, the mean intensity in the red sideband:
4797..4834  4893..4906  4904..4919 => -0.5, 2.74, 2.58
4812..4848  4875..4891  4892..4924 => 0.4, 2.6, 2.59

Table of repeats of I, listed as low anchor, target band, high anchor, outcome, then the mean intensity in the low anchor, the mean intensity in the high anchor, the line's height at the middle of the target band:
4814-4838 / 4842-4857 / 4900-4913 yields 0.00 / 2.66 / 2.59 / 2.64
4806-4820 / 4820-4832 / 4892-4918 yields 0.06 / 2.85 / 2.64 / 2.82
